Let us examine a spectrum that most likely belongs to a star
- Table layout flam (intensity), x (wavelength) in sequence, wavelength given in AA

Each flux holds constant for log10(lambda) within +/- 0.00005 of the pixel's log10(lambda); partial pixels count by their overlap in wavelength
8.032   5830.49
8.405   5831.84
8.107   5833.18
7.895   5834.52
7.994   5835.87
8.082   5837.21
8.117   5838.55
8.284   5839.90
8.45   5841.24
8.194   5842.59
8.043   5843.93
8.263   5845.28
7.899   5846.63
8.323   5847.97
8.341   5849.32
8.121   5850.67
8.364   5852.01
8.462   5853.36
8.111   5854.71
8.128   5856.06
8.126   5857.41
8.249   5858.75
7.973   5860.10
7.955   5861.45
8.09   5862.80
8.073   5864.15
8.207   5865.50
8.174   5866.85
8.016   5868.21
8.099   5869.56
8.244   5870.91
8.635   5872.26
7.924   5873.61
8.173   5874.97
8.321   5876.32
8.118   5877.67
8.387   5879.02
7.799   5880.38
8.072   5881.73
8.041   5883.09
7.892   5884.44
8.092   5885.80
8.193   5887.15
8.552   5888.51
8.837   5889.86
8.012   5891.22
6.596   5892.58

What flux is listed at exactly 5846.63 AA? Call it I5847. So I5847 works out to 7.899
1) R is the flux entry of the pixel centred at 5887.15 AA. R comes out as 8.193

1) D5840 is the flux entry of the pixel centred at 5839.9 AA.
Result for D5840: 8.284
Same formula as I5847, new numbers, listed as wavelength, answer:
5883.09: 8.041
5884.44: 7.892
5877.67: 8.118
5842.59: 8.194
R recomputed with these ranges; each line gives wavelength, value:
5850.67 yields 8.121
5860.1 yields 7.973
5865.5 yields 8.207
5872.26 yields 8.635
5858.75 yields 8.249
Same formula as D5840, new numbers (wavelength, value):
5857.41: 8.126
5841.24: 8.45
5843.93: 8.043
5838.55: 8.117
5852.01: 8.364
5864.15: 8.073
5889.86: 8.837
